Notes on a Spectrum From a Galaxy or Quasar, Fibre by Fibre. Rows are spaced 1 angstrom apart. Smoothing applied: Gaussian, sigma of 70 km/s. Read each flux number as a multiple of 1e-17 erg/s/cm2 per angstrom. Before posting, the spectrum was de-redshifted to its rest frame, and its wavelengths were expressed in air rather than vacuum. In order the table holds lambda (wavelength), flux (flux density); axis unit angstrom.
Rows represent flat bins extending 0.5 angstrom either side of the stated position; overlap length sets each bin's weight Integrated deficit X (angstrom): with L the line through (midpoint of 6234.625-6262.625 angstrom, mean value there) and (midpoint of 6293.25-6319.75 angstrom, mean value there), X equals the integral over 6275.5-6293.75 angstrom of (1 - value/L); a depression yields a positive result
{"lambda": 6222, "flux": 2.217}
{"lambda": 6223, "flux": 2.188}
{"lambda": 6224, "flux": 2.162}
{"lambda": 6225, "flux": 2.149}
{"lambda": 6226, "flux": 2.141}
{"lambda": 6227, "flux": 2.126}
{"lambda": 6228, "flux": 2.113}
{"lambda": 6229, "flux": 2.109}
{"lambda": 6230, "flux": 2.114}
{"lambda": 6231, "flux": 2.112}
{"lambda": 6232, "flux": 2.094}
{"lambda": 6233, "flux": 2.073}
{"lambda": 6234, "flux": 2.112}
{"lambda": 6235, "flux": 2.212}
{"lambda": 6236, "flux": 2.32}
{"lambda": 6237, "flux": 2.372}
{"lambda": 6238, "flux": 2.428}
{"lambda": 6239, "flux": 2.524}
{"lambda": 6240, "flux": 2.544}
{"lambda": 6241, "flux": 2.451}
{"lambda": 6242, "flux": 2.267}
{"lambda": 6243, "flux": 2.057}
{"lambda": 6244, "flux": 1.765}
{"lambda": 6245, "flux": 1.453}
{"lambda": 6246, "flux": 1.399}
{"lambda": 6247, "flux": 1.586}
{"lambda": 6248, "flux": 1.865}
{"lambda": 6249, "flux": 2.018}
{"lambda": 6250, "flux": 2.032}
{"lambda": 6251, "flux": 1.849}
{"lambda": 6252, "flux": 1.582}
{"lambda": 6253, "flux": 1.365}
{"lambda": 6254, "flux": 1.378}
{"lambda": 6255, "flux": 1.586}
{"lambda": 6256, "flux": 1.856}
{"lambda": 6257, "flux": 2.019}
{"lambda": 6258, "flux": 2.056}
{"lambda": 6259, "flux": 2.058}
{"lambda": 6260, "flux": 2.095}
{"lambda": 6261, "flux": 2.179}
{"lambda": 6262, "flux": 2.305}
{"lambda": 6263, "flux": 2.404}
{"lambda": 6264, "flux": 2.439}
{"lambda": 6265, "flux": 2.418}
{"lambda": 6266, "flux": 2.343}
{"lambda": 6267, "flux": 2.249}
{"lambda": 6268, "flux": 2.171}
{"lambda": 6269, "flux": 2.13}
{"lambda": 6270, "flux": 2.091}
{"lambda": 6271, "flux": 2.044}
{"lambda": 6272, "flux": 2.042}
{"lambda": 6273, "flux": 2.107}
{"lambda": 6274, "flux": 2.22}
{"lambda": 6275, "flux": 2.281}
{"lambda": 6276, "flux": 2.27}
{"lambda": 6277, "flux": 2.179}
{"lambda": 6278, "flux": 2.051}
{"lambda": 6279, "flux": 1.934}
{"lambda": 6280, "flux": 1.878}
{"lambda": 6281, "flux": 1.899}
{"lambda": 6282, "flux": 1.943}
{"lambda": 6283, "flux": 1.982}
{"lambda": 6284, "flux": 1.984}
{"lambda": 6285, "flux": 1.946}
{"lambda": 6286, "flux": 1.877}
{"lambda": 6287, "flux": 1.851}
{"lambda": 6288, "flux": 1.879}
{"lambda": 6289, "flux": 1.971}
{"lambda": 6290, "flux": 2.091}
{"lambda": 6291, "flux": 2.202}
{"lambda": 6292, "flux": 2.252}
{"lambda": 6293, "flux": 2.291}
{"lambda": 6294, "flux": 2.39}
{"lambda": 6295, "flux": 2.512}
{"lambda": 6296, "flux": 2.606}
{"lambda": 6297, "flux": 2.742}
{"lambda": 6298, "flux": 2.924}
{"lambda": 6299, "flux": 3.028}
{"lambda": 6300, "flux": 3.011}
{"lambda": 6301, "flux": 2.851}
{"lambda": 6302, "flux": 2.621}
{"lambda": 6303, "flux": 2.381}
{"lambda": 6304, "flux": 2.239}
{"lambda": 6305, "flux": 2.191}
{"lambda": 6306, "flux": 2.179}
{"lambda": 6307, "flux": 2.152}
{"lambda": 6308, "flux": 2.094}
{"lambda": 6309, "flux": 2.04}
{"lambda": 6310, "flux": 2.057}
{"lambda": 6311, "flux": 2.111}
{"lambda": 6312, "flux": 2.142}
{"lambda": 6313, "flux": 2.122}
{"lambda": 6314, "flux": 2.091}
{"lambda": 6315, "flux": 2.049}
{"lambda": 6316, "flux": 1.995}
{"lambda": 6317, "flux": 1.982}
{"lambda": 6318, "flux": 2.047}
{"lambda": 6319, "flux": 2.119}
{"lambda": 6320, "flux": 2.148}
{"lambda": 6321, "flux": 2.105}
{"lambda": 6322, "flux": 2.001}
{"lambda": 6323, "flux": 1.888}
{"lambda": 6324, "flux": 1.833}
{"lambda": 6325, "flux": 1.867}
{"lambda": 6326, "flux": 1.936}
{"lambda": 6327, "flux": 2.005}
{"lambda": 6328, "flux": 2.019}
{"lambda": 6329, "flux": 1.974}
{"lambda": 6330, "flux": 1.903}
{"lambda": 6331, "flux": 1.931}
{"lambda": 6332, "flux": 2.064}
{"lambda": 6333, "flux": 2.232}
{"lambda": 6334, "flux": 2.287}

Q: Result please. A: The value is 1.41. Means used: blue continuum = 1.99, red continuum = 2.33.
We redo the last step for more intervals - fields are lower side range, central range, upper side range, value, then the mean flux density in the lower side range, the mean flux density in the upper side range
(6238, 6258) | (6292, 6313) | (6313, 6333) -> -4.7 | 1.89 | 2.01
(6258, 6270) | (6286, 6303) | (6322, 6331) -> -2.8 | 2.24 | 1.93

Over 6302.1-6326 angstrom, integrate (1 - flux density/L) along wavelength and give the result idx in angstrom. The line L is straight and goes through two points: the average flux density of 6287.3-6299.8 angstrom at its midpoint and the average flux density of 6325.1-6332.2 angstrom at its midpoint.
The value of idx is 0.75 angstrom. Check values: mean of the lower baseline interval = 2.41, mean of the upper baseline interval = 1.97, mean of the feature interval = 2.09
